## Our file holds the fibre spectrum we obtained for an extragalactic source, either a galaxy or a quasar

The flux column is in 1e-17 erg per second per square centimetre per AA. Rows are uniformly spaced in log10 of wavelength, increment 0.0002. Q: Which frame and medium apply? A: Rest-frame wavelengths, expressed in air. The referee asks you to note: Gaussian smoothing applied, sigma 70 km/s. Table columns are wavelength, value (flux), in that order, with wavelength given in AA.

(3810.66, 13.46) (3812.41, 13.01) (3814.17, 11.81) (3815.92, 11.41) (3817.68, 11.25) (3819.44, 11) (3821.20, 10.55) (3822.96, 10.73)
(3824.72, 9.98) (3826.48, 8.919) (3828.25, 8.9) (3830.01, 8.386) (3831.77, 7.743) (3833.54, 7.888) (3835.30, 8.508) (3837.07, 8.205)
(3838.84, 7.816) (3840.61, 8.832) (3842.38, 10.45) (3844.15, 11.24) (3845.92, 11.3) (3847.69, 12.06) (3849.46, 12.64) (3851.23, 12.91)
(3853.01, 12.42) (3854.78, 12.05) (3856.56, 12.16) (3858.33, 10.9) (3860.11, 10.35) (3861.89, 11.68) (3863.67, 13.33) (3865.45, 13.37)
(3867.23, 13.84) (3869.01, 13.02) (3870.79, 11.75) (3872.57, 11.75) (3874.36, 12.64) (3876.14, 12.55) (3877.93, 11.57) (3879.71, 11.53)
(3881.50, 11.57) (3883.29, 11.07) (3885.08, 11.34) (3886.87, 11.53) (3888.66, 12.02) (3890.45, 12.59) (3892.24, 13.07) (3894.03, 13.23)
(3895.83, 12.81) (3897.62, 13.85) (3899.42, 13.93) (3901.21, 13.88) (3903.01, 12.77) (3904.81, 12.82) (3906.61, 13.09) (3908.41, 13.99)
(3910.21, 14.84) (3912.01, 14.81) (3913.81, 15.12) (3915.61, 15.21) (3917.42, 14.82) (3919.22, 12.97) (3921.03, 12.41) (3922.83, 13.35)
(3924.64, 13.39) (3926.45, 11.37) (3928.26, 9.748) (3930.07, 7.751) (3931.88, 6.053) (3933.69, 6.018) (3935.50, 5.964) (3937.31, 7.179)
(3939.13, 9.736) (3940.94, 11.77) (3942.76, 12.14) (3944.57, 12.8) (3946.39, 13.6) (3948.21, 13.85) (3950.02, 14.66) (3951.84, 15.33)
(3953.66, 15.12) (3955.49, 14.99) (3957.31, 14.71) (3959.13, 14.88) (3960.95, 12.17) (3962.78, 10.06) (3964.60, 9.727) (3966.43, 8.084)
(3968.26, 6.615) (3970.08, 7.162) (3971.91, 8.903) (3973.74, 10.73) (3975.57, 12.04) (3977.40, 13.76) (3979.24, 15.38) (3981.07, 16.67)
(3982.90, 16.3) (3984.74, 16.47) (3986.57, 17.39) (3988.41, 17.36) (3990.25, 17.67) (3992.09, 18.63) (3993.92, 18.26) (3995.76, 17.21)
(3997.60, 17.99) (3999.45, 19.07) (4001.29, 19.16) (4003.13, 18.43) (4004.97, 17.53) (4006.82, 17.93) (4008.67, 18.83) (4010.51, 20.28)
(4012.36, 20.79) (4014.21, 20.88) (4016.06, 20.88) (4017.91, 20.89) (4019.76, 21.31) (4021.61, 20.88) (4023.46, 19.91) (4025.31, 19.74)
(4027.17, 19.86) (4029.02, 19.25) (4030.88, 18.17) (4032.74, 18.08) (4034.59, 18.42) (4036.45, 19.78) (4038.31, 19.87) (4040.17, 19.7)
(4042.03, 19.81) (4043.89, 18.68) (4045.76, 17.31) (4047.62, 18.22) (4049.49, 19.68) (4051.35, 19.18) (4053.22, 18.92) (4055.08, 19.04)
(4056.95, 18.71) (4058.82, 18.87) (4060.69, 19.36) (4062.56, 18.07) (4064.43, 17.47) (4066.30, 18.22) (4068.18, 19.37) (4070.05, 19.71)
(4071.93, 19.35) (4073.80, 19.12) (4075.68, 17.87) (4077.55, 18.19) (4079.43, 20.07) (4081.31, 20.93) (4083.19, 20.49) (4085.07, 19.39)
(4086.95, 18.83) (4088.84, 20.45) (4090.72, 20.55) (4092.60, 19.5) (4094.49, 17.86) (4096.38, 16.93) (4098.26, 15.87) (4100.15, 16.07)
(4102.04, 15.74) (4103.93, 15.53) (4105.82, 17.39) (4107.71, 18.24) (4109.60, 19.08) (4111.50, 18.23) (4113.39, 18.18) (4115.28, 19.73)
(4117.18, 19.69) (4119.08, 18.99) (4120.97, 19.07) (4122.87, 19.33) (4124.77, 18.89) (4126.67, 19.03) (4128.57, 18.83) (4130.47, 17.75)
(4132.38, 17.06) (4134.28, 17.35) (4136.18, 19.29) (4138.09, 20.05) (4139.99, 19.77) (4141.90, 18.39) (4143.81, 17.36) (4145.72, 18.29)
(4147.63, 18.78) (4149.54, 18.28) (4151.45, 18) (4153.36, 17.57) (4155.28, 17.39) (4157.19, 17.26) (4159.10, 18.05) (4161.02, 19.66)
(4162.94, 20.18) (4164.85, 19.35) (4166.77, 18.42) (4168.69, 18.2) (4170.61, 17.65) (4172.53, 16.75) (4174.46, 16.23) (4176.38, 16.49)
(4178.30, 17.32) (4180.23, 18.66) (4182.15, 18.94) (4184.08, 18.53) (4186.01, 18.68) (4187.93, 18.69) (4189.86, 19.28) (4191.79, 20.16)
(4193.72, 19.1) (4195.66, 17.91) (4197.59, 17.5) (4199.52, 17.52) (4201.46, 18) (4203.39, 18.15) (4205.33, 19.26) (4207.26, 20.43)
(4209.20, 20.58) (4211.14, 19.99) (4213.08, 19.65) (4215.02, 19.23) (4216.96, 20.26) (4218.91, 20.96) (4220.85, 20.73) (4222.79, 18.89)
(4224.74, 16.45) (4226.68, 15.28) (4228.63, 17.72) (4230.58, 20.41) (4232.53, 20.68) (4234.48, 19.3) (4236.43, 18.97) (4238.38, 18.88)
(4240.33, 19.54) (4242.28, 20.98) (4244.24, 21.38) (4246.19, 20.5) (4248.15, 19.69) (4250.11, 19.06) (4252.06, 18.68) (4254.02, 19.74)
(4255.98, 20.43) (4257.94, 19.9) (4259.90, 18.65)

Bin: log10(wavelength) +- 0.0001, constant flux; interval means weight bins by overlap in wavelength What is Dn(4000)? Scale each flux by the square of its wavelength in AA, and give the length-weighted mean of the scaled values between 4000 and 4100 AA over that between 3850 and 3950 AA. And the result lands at 1.70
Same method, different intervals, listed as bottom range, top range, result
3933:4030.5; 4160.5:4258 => 1.38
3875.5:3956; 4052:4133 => 1.65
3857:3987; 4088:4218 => 1.68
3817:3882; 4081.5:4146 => 1.92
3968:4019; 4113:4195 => 1.20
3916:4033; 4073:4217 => 1.36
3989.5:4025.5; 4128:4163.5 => 1.02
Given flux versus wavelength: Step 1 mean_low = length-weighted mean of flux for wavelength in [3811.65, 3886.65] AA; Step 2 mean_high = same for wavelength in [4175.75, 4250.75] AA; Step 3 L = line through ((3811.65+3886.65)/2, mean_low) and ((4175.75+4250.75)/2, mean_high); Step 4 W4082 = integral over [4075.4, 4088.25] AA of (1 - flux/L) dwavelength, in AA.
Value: -2.6 AA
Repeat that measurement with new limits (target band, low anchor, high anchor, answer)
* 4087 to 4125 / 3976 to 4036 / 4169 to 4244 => 0.8 AA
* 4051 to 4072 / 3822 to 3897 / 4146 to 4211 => -4.1 AA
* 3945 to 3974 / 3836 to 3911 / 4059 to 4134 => 5.2 AA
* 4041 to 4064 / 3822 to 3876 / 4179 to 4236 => -4.9 AA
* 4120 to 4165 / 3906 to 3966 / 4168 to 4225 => -3.1 AA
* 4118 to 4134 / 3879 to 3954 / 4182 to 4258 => -1.4 AA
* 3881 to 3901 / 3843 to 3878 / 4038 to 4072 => 1.1 AA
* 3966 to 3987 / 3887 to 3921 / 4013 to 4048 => 5.7 AA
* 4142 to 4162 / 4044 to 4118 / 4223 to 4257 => 0.9 AA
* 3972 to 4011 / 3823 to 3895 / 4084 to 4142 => -4.7 AA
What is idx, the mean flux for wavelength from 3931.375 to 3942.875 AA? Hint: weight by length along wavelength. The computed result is 8.24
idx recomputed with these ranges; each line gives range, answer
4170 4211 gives 18.4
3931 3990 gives 12.2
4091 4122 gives 17.9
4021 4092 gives 19.2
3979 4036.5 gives 18.8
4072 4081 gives 19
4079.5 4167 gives 18.5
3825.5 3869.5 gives 10.7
